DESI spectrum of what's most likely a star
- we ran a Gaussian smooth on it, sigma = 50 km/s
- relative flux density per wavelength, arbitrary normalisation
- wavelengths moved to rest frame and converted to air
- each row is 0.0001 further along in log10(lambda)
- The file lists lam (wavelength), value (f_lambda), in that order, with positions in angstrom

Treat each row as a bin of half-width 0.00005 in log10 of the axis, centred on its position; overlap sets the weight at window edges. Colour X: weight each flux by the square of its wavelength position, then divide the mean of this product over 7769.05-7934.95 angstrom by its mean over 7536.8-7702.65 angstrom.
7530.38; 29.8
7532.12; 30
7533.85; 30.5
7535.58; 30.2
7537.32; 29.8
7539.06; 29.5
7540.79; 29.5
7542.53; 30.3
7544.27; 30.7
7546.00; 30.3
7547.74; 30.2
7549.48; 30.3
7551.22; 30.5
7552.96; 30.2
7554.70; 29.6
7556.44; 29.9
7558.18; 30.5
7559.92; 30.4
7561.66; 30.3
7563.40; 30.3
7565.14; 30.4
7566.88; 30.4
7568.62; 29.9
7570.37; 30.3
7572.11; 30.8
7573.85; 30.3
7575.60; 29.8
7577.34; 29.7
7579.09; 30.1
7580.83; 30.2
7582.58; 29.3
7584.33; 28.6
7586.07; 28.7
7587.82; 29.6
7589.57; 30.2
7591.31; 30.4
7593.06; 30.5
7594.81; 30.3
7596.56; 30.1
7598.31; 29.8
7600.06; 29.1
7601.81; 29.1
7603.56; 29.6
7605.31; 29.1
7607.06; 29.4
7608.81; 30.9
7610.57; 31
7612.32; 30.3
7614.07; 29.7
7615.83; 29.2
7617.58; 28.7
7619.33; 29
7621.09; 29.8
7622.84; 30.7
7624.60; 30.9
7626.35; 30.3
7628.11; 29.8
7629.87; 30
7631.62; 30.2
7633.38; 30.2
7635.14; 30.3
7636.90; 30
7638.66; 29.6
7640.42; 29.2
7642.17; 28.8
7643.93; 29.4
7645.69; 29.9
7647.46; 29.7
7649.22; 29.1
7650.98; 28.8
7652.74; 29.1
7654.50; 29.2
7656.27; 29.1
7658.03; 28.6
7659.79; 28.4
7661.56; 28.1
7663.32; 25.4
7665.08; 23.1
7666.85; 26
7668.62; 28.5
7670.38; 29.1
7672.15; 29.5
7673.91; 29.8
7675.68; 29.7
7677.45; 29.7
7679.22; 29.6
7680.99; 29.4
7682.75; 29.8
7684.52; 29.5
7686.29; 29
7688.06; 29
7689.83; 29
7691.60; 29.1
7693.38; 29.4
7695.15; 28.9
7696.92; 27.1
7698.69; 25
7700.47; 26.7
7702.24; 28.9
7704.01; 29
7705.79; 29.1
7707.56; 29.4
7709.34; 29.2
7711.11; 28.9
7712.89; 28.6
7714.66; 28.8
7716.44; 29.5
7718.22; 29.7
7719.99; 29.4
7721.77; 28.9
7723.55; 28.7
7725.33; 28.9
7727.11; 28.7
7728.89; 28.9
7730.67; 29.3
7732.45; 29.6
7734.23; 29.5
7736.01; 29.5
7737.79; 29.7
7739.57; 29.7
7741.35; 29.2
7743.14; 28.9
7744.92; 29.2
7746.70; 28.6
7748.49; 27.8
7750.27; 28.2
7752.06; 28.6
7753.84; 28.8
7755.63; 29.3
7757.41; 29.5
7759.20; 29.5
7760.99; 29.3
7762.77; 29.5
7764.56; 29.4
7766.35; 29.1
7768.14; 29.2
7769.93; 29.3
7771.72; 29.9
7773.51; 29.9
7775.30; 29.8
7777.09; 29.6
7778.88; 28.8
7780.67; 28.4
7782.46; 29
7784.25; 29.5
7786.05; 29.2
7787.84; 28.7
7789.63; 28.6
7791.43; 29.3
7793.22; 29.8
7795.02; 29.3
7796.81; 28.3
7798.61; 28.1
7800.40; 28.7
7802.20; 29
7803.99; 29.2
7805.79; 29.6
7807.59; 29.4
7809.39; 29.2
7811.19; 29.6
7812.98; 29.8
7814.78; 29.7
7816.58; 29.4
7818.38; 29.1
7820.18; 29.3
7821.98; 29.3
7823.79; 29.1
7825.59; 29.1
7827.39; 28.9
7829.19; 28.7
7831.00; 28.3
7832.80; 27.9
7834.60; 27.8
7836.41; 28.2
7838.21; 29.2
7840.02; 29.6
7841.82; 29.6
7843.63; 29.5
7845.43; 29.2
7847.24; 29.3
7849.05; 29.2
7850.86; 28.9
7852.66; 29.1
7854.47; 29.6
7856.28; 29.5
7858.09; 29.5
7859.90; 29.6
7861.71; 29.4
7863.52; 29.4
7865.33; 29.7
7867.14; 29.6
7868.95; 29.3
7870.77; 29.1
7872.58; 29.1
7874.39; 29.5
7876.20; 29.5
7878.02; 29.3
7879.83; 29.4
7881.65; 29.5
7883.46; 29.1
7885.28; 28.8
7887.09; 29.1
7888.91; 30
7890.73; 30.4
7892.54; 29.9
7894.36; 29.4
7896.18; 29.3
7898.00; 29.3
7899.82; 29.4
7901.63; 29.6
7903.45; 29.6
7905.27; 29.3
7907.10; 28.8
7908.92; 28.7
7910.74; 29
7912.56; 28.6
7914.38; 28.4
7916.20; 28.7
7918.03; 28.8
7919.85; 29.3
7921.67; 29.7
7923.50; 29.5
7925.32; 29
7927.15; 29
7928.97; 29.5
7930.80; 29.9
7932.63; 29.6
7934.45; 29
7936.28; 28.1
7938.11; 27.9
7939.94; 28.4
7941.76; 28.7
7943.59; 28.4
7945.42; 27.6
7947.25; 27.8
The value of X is 1.05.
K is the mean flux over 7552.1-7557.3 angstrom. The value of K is 29.9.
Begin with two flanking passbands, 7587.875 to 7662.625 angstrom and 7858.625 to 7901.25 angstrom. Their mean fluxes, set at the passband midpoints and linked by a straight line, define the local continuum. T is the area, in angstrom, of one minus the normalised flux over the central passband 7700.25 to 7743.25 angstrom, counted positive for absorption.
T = 0.7 angstrom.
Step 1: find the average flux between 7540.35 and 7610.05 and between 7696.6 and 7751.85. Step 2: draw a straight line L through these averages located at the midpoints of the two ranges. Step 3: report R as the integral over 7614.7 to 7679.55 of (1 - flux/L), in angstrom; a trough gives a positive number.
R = 0.73 angstrom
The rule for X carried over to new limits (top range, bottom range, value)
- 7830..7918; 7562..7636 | 1.05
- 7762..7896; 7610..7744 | 1.05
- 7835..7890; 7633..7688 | 1.07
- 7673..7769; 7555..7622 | 1.01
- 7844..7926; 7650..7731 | 1.08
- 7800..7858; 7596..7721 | 1.05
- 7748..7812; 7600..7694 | 1.03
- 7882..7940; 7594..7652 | 1.06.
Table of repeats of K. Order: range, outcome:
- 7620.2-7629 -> 30.3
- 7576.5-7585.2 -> 29.6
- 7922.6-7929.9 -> 29.3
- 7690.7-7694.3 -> 29.2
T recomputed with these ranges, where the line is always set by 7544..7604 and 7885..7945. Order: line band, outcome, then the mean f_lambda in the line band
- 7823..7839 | 0.4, 28.6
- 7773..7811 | 0.4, 29.1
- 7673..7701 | 0.8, 28.8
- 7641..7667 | 1.4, 28.3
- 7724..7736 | 0.2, 29.2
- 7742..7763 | 0.4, 28.9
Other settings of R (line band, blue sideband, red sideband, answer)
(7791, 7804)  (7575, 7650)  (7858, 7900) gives 0.3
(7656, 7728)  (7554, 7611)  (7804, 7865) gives 2.5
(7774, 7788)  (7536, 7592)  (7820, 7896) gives 0.1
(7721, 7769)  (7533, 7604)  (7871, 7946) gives 0.7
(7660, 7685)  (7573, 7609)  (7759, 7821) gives 1.0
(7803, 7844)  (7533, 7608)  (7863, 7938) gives 0.4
